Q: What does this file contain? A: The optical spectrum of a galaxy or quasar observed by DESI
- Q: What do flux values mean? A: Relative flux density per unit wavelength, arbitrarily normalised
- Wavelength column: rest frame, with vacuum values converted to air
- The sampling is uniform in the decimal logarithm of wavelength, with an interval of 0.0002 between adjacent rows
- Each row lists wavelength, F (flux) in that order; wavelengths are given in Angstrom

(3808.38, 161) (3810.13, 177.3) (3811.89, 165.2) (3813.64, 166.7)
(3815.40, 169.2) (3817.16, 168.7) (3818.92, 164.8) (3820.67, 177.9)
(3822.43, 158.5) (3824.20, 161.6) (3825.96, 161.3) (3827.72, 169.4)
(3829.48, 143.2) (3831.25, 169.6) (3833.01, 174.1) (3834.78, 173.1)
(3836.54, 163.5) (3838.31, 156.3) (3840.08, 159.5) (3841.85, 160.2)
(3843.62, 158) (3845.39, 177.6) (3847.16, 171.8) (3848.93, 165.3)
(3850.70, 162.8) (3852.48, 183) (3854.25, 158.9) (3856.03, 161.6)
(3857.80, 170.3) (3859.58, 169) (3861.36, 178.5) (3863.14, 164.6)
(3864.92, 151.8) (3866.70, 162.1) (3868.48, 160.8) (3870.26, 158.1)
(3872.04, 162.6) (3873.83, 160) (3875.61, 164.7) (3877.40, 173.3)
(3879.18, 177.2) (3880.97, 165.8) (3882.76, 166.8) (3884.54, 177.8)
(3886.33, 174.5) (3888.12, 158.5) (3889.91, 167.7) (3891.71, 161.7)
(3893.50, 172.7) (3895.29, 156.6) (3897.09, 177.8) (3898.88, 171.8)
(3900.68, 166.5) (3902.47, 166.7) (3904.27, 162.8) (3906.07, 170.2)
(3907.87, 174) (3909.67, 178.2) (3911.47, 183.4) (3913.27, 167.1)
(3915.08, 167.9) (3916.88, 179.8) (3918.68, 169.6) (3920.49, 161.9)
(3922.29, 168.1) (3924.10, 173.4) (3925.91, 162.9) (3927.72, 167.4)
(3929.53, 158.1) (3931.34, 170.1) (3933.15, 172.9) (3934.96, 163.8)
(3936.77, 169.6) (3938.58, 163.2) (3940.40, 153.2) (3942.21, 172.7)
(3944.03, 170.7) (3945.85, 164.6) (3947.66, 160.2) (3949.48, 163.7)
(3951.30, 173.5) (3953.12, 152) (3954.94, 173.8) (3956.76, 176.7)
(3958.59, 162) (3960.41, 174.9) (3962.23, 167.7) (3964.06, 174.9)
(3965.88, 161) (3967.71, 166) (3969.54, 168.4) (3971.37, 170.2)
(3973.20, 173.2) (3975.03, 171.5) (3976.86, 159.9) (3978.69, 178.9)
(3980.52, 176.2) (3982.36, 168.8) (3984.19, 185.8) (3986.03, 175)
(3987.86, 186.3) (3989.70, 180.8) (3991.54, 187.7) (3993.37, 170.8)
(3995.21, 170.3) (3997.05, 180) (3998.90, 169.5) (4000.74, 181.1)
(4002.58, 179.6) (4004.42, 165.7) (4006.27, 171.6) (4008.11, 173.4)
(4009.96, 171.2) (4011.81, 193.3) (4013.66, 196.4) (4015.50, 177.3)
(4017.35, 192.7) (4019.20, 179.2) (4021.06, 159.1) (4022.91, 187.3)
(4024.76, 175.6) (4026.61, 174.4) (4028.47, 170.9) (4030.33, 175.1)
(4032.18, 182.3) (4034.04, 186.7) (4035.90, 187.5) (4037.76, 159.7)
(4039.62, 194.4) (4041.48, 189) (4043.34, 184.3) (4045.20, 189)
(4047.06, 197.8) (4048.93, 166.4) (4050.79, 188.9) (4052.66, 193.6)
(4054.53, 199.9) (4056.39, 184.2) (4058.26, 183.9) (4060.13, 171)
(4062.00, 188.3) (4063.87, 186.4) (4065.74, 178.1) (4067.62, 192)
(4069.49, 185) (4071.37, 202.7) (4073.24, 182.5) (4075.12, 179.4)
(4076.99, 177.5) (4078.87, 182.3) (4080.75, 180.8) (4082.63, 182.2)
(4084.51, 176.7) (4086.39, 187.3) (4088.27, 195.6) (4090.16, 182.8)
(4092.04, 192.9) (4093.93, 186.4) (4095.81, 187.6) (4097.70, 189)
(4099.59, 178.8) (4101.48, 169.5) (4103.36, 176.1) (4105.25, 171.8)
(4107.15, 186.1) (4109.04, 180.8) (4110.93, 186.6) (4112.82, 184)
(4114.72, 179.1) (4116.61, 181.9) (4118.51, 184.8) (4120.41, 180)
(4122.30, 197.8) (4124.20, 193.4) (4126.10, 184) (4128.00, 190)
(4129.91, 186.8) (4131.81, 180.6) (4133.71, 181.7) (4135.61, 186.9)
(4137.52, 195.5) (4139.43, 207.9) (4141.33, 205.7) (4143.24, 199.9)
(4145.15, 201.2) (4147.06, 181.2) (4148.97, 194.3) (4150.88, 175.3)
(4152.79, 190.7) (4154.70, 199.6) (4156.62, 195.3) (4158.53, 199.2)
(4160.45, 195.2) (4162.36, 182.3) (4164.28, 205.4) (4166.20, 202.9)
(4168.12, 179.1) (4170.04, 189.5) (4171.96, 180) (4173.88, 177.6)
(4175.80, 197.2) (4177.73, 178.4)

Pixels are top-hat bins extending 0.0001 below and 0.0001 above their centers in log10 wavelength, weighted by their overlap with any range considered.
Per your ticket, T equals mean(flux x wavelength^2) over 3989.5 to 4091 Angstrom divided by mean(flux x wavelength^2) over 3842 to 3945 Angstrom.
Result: 1.17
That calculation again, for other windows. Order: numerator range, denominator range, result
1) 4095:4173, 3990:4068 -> 1.09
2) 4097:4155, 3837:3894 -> 1.28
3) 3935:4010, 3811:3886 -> 1.10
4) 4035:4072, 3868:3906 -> 1.21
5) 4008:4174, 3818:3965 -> 1.23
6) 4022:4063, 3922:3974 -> 1.15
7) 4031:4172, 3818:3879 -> 1.29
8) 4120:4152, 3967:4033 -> 1.16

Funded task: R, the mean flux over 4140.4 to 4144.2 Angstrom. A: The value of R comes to 203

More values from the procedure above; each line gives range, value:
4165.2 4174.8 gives 186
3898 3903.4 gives 168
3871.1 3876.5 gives 162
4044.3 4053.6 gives 187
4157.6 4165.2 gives 195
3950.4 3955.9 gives 167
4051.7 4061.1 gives 186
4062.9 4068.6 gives 185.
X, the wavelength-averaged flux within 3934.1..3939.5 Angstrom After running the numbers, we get 166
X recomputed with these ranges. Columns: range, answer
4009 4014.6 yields 187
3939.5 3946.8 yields 165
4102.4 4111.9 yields 180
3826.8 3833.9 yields 164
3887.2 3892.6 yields 162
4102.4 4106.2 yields 174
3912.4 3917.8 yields 172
